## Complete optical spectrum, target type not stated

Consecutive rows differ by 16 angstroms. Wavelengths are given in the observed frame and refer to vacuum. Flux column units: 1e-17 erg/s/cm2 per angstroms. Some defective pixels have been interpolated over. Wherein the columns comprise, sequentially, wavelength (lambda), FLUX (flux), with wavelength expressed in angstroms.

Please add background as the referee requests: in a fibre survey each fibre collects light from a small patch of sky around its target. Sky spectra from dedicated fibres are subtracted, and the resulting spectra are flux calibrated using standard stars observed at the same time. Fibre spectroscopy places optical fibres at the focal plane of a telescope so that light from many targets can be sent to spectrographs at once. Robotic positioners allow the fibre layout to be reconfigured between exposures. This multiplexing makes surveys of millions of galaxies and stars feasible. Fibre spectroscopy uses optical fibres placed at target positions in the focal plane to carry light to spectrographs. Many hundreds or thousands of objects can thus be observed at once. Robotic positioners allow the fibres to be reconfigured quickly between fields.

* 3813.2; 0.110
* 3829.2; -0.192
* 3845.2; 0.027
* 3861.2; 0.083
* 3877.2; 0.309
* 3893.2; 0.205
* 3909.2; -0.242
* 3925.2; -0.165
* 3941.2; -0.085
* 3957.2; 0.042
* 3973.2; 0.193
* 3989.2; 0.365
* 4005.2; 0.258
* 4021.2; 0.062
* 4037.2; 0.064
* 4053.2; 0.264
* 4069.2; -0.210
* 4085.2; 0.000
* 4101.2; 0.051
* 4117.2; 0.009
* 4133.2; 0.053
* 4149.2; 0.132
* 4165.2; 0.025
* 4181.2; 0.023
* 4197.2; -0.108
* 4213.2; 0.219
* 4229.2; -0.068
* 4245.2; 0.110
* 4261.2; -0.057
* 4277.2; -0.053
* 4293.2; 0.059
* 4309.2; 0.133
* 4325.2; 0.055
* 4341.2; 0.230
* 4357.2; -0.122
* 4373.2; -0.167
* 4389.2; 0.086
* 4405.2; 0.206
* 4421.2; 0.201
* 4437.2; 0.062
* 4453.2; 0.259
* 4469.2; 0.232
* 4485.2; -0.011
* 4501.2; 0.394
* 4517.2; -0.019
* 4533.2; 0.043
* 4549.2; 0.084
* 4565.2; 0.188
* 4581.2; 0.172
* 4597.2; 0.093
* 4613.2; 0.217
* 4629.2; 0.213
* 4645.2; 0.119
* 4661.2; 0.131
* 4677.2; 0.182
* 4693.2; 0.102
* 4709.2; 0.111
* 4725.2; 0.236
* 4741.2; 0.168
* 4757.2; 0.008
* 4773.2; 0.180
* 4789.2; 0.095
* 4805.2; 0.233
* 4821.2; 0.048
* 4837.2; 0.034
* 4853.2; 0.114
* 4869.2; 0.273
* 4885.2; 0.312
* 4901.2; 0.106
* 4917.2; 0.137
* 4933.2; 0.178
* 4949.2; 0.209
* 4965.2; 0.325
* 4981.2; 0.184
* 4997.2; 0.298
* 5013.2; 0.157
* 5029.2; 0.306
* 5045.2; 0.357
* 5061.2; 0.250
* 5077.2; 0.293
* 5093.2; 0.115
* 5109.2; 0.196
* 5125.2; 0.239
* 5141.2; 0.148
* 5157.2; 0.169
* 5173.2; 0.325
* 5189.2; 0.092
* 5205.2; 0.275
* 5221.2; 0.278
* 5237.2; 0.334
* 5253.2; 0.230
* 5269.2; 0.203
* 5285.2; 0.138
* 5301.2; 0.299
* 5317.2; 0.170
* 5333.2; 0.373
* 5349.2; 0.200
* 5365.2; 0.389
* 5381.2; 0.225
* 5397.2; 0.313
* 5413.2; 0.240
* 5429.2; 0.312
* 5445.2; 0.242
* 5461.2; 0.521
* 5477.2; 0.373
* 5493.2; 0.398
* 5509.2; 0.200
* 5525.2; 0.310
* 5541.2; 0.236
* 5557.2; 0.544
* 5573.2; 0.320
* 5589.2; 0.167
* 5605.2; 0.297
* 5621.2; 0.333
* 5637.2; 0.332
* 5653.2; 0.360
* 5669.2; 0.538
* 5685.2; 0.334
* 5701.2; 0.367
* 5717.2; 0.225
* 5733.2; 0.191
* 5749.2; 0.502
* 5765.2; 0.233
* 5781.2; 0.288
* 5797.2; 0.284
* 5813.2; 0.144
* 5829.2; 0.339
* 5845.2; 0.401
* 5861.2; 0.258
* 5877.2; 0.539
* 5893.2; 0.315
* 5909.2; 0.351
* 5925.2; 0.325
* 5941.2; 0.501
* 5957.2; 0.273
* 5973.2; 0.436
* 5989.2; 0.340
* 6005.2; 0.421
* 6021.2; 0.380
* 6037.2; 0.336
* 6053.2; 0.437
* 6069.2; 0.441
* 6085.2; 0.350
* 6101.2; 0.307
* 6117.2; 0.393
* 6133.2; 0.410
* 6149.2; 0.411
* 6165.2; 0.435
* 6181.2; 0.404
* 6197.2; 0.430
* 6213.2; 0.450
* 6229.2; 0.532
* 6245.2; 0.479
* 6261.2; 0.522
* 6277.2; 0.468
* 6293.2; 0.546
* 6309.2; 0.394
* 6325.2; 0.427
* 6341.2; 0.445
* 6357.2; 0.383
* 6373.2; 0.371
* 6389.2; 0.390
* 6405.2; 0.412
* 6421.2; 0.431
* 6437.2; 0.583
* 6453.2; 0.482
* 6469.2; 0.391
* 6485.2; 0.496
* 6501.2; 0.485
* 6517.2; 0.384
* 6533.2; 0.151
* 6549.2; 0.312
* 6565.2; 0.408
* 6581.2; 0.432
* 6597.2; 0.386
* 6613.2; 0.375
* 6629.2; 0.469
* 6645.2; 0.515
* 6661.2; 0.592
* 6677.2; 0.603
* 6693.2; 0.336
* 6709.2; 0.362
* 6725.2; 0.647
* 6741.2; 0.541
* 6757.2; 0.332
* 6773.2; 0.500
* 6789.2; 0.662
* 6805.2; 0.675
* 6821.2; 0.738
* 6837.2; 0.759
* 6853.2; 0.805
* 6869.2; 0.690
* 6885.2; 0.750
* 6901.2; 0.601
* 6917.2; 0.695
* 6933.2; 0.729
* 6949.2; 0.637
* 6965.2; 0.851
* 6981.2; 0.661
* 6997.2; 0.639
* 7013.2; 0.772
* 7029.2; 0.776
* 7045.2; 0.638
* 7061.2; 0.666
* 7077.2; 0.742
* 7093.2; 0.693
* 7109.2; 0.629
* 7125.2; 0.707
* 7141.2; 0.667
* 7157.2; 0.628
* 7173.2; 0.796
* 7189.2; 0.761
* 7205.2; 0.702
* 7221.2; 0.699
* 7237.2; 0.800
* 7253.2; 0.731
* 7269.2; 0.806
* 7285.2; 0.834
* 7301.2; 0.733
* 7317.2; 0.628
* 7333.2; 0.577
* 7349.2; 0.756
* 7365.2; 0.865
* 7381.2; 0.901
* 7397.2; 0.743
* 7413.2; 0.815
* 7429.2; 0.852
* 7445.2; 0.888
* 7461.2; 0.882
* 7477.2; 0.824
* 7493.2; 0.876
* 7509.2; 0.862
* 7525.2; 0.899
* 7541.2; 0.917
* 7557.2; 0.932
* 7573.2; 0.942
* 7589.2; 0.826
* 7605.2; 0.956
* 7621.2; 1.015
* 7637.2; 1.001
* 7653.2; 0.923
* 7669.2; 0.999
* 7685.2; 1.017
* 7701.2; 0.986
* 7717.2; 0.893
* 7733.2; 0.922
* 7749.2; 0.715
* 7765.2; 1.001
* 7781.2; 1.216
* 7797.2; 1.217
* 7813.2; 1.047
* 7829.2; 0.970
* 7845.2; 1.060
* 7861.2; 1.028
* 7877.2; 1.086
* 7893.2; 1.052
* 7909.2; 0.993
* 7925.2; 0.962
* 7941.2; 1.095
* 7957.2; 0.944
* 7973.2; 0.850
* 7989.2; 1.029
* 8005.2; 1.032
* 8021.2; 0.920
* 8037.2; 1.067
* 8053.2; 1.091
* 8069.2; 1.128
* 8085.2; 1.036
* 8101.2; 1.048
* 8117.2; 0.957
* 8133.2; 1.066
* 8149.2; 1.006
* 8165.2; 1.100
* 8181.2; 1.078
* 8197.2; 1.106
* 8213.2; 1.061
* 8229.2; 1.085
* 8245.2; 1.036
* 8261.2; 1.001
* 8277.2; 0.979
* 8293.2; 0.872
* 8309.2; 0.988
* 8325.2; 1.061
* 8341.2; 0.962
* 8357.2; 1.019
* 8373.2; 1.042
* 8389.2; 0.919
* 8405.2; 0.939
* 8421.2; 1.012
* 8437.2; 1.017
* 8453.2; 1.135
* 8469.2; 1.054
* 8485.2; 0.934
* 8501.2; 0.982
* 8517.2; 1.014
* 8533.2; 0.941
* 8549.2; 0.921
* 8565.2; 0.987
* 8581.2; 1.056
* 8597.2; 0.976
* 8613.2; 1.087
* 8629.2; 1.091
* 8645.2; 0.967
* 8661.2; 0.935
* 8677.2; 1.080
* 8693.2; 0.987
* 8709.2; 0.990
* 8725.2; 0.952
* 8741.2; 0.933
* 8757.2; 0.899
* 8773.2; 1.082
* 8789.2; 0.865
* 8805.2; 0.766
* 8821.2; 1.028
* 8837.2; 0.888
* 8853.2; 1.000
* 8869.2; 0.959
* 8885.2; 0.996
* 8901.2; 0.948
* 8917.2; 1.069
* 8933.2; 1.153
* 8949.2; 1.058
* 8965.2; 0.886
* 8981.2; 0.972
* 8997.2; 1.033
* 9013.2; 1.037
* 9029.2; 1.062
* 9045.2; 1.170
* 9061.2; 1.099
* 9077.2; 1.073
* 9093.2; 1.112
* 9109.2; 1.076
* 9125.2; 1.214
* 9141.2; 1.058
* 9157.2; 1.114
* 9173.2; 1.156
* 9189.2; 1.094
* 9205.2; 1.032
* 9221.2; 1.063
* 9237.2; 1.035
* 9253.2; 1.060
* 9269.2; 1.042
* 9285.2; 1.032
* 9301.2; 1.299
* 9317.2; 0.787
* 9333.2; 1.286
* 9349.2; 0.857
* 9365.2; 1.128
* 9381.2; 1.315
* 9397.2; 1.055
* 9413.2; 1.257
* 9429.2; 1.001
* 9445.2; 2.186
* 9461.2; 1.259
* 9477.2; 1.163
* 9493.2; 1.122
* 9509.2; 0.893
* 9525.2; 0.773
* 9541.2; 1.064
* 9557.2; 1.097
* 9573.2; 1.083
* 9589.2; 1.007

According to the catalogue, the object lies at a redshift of 0.70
